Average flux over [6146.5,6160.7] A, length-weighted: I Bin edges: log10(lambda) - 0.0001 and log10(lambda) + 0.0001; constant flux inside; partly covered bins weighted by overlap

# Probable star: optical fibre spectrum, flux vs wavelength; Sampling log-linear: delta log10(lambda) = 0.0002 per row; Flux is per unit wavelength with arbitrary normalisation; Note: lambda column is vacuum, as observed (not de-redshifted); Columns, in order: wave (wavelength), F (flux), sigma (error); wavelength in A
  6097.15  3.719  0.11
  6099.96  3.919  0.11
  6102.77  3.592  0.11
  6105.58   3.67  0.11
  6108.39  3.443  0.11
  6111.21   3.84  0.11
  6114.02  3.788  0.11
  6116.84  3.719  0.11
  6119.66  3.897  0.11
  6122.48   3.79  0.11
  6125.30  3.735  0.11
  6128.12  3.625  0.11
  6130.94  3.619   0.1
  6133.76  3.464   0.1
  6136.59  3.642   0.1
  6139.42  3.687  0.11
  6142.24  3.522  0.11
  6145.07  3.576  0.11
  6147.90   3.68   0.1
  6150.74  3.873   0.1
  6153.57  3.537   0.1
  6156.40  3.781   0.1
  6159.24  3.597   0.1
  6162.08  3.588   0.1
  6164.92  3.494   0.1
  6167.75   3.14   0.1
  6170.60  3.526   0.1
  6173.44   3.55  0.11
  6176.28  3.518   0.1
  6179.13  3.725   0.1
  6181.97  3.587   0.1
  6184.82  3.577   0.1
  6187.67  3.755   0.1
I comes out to 3.69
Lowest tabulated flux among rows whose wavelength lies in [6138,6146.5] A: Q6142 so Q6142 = 3.522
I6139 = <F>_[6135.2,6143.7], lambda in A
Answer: 3.62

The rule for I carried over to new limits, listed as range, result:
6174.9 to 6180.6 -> 3.62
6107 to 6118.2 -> 3.7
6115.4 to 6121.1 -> 3.8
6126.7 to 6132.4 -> 3.63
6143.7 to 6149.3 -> 3.63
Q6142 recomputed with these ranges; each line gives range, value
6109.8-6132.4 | 3.619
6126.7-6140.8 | 3.464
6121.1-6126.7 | 3.735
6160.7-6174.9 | 3.14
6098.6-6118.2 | 3.443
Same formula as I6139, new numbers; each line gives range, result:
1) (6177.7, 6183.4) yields 3.66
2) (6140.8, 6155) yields 3.64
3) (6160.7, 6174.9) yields 3.46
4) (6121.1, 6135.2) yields 3.65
